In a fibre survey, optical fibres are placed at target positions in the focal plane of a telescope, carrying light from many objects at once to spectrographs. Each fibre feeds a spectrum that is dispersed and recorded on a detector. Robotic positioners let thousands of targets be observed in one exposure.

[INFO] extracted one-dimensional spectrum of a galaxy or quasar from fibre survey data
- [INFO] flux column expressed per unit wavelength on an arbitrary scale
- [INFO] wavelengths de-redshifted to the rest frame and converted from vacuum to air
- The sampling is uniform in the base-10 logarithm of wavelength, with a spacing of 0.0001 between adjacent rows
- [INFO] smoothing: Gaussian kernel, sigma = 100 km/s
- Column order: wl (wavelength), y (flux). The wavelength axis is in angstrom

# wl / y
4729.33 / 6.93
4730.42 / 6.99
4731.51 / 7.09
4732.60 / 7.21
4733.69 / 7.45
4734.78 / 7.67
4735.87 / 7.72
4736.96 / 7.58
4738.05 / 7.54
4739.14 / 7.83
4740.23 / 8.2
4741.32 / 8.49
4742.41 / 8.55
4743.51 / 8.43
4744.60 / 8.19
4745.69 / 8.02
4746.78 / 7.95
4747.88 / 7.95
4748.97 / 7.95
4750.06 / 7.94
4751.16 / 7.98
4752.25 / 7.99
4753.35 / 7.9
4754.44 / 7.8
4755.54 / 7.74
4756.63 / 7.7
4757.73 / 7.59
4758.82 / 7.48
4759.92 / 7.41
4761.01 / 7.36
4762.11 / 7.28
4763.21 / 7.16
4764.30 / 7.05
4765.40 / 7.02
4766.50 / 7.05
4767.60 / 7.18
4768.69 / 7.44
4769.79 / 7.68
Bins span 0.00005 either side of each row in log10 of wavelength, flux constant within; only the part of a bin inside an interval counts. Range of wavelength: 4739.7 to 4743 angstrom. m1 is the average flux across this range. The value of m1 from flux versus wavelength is 8.4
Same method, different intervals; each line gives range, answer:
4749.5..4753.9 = 7.95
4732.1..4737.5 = 7.53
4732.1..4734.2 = 7.33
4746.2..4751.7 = 7.95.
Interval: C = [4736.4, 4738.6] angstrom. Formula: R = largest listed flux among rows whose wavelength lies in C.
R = 7.58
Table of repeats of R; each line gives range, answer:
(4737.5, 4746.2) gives 8.55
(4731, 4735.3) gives 7.67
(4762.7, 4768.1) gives 7.18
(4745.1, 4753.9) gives 8.02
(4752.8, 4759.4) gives 7.9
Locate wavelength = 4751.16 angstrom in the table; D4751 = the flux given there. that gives 7.98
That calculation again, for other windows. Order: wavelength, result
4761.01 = 7.36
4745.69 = 8.02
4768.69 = 7.44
